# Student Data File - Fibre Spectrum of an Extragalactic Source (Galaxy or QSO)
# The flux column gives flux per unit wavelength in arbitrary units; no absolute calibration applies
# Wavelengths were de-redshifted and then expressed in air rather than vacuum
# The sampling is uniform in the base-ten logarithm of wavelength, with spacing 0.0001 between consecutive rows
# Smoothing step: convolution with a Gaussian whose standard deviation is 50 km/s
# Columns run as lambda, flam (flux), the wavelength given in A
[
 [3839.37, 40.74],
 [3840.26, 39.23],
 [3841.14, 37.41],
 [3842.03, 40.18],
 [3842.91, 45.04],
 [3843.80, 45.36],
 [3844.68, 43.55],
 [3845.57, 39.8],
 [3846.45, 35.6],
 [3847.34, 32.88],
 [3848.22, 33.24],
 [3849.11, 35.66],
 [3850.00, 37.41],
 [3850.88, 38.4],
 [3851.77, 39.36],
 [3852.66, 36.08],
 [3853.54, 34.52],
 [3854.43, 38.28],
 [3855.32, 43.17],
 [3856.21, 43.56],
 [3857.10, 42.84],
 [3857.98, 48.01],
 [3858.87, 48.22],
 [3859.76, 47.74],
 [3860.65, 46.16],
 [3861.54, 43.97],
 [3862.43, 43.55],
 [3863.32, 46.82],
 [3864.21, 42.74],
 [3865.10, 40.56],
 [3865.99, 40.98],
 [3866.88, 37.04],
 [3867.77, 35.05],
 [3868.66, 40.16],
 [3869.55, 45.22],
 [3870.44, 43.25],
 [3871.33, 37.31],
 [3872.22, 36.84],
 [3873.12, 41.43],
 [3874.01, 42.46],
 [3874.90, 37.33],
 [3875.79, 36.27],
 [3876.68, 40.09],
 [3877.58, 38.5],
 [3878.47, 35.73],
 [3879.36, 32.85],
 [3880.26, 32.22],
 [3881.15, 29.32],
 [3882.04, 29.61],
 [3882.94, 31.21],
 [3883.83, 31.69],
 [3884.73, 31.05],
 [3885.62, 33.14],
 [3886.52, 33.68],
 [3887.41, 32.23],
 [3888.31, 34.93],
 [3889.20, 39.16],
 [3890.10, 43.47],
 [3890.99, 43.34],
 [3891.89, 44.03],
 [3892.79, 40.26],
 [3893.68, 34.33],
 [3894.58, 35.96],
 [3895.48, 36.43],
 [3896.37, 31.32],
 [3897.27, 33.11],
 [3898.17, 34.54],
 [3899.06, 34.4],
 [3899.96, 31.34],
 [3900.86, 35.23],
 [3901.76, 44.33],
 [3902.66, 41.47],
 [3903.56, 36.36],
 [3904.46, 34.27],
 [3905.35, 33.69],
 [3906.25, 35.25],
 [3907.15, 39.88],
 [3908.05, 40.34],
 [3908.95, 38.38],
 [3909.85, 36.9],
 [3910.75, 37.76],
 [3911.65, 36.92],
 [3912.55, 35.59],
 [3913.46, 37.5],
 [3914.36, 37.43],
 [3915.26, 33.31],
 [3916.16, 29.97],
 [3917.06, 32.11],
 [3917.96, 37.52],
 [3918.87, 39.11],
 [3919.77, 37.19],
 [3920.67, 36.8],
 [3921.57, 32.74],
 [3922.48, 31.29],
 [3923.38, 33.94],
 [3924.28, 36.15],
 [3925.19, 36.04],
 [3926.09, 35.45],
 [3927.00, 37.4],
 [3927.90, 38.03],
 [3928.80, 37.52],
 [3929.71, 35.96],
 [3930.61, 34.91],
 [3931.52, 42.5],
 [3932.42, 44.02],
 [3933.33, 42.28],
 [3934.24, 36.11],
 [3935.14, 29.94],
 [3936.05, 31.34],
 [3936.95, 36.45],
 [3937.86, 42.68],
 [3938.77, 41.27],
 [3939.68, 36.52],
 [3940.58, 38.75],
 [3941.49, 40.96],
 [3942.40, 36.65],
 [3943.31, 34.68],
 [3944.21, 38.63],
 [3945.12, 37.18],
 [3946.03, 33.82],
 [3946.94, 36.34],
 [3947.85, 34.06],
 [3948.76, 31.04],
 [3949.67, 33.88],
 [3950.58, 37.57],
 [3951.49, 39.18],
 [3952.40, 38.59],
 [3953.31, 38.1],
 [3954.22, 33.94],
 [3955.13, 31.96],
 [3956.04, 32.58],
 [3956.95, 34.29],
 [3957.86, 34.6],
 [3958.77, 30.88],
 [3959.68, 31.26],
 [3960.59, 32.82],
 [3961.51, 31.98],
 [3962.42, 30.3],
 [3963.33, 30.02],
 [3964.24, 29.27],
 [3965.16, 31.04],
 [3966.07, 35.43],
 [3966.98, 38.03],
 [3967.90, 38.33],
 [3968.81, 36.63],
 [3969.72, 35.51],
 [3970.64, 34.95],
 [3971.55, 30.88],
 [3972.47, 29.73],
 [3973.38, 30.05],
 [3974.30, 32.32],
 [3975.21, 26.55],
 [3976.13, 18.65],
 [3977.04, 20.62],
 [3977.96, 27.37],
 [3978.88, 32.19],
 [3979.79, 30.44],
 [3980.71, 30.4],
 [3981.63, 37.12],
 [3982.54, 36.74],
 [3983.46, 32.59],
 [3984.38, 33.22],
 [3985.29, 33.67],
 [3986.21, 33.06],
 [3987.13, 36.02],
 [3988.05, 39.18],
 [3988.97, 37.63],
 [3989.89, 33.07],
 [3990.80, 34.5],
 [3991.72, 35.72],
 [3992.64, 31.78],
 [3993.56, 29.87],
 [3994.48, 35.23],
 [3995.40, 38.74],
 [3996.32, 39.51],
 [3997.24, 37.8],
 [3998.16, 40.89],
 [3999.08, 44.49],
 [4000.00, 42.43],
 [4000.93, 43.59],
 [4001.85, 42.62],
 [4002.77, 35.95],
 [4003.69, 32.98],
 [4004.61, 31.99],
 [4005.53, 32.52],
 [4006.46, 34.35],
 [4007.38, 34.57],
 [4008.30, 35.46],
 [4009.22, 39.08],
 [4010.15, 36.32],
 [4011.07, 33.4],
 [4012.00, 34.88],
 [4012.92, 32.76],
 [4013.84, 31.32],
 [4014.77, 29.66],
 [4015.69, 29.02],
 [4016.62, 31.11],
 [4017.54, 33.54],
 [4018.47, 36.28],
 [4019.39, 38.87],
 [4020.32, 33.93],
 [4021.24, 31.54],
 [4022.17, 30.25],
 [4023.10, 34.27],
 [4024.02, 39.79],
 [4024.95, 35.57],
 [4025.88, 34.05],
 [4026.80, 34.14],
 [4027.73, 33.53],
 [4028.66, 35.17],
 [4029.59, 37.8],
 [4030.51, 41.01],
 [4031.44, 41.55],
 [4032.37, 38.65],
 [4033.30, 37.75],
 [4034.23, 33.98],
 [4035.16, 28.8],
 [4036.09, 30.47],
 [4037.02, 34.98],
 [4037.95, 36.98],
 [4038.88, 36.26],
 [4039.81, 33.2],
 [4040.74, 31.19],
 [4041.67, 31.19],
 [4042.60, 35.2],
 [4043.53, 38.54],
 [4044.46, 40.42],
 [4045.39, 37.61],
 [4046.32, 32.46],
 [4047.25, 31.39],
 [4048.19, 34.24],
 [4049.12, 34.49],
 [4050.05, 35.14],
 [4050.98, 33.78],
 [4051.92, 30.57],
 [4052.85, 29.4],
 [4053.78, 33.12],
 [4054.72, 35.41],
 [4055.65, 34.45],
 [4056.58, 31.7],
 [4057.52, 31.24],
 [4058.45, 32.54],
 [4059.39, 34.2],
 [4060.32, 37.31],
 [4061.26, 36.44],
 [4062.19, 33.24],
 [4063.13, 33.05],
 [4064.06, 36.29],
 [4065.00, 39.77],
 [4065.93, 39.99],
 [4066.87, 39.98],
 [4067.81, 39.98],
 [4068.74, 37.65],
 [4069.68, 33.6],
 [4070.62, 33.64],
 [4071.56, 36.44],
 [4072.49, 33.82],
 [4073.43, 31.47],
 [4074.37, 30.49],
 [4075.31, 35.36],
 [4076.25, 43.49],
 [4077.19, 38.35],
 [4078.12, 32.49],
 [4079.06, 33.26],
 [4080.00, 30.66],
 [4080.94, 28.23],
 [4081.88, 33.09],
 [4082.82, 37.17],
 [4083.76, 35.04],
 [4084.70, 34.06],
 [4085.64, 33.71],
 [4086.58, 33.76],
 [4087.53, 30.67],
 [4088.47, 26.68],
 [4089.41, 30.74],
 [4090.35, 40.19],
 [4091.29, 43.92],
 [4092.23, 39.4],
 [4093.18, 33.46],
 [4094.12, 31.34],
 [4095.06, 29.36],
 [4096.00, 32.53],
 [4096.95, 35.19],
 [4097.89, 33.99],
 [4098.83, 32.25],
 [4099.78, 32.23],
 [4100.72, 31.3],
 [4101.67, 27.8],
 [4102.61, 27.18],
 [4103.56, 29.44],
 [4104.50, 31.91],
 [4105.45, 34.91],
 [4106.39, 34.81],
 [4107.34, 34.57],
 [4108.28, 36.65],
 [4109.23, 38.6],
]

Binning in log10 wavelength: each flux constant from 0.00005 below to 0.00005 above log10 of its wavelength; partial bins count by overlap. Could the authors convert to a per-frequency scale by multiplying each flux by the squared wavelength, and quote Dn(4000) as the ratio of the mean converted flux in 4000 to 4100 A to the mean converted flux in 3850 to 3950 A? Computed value 1.00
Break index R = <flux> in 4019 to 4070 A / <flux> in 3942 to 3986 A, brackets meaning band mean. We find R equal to 1.06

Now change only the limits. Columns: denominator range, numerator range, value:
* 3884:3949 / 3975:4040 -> 0.95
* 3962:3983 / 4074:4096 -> 1.09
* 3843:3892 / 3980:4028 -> 0.91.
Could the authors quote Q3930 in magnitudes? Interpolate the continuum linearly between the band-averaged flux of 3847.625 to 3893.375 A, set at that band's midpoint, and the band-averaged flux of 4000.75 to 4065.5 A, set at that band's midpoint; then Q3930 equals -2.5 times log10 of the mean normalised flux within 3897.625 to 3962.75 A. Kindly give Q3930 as 0.04 mag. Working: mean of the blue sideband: 38.8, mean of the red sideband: 34.7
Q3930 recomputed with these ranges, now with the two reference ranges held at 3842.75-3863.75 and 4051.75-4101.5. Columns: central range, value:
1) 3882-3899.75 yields 0.130 mag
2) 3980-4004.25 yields 0.013 mag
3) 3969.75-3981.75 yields 0.264 mag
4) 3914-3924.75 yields 0.128 mag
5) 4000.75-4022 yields 0.057 mag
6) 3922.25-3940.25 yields 0.048 mag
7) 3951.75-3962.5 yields 0.131 mag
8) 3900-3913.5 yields 0.060 mag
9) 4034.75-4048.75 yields 0.035 mag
